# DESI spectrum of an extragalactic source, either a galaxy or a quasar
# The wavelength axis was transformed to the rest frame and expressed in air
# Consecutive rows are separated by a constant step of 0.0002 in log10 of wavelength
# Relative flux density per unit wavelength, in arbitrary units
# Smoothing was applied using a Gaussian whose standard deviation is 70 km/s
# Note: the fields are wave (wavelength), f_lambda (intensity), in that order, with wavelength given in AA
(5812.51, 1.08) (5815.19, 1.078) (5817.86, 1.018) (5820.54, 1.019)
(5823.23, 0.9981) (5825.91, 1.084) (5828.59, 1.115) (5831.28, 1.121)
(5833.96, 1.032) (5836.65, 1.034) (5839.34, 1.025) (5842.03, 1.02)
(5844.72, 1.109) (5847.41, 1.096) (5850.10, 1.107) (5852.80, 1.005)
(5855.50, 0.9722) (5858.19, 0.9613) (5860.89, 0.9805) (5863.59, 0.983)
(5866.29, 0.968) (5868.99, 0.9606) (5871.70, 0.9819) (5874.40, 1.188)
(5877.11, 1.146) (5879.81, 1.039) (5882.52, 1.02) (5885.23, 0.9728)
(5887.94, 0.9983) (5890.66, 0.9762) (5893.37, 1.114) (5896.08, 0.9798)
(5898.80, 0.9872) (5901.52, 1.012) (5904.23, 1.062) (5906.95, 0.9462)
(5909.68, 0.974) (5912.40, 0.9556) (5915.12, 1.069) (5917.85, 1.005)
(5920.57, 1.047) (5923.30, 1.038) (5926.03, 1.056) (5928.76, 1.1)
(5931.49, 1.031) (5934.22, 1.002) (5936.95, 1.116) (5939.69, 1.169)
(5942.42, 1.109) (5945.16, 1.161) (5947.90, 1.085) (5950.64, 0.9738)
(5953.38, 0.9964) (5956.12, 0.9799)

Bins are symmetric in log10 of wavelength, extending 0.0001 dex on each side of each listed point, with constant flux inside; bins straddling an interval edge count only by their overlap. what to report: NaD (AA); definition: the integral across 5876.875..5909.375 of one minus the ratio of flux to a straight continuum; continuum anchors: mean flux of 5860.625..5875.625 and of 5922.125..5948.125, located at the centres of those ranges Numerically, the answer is 0.7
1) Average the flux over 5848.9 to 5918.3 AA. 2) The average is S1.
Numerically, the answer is 1.01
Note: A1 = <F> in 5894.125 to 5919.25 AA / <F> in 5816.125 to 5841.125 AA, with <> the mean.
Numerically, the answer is 0.95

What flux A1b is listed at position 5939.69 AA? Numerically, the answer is 1.169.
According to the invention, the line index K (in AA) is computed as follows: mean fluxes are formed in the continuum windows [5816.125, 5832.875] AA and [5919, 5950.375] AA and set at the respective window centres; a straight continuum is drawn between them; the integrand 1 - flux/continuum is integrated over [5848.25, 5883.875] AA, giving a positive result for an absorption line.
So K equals 1.4 AA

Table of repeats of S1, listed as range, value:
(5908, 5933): 1.03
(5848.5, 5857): 1.03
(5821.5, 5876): 1.04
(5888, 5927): 1.01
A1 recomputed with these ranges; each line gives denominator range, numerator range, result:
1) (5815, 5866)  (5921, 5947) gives 1.05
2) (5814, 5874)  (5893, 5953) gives 1.01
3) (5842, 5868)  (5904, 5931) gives 1.00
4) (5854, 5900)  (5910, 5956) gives 1.04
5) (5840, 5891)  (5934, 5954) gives 1.06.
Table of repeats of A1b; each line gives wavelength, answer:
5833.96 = 1.032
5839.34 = 1.025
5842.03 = 1.02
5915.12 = 1.069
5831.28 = 1.121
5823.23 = 0.9981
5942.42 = 1.109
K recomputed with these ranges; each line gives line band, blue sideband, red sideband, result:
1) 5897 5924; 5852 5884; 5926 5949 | 1.4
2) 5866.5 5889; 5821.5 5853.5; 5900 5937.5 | 0.2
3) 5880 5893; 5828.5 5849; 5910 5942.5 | 0.7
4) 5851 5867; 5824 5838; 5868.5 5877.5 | 1.3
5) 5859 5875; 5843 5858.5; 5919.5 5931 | 0.7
